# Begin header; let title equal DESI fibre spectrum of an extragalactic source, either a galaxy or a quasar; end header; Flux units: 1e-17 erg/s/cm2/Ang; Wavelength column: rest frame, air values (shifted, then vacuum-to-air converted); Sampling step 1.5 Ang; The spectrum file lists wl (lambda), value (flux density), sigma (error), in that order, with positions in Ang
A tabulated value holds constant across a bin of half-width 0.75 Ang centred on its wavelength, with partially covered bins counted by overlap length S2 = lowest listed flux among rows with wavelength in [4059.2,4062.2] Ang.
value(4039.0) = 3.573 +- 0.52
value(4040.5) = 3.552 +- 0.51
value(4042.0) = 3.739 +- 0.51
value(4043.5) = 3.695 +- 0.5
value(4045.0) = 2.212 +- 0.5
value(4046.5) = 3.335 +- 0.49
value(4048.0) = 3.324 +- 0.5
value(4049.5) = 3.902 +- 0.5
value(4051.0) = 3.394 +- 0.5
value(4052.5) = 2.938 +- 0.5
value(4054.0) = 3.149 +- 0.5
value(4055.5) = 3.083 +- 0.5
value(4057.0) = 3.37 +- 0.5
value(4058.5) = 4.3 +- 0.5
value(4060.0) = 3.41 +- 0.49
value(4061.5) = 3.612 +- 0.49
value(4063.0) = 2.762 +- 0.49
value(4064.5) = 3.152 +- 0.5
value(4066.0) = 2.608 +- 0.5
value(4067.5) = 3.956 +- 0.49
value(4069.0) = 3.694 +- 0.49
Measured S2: 3.41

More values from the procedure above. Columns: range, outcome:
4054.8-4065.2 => 2.762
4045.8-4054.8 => 2.938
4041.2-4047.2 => 2.212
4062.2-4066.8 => 2.608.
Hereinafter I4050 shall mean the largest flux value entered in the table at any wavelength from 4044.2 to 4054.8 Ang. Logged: 3.902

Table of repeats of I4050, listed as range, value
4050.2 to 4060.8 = 4.3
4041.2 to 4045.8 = 3.739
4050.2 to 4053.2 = 3.394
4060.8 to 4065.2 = 3.612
